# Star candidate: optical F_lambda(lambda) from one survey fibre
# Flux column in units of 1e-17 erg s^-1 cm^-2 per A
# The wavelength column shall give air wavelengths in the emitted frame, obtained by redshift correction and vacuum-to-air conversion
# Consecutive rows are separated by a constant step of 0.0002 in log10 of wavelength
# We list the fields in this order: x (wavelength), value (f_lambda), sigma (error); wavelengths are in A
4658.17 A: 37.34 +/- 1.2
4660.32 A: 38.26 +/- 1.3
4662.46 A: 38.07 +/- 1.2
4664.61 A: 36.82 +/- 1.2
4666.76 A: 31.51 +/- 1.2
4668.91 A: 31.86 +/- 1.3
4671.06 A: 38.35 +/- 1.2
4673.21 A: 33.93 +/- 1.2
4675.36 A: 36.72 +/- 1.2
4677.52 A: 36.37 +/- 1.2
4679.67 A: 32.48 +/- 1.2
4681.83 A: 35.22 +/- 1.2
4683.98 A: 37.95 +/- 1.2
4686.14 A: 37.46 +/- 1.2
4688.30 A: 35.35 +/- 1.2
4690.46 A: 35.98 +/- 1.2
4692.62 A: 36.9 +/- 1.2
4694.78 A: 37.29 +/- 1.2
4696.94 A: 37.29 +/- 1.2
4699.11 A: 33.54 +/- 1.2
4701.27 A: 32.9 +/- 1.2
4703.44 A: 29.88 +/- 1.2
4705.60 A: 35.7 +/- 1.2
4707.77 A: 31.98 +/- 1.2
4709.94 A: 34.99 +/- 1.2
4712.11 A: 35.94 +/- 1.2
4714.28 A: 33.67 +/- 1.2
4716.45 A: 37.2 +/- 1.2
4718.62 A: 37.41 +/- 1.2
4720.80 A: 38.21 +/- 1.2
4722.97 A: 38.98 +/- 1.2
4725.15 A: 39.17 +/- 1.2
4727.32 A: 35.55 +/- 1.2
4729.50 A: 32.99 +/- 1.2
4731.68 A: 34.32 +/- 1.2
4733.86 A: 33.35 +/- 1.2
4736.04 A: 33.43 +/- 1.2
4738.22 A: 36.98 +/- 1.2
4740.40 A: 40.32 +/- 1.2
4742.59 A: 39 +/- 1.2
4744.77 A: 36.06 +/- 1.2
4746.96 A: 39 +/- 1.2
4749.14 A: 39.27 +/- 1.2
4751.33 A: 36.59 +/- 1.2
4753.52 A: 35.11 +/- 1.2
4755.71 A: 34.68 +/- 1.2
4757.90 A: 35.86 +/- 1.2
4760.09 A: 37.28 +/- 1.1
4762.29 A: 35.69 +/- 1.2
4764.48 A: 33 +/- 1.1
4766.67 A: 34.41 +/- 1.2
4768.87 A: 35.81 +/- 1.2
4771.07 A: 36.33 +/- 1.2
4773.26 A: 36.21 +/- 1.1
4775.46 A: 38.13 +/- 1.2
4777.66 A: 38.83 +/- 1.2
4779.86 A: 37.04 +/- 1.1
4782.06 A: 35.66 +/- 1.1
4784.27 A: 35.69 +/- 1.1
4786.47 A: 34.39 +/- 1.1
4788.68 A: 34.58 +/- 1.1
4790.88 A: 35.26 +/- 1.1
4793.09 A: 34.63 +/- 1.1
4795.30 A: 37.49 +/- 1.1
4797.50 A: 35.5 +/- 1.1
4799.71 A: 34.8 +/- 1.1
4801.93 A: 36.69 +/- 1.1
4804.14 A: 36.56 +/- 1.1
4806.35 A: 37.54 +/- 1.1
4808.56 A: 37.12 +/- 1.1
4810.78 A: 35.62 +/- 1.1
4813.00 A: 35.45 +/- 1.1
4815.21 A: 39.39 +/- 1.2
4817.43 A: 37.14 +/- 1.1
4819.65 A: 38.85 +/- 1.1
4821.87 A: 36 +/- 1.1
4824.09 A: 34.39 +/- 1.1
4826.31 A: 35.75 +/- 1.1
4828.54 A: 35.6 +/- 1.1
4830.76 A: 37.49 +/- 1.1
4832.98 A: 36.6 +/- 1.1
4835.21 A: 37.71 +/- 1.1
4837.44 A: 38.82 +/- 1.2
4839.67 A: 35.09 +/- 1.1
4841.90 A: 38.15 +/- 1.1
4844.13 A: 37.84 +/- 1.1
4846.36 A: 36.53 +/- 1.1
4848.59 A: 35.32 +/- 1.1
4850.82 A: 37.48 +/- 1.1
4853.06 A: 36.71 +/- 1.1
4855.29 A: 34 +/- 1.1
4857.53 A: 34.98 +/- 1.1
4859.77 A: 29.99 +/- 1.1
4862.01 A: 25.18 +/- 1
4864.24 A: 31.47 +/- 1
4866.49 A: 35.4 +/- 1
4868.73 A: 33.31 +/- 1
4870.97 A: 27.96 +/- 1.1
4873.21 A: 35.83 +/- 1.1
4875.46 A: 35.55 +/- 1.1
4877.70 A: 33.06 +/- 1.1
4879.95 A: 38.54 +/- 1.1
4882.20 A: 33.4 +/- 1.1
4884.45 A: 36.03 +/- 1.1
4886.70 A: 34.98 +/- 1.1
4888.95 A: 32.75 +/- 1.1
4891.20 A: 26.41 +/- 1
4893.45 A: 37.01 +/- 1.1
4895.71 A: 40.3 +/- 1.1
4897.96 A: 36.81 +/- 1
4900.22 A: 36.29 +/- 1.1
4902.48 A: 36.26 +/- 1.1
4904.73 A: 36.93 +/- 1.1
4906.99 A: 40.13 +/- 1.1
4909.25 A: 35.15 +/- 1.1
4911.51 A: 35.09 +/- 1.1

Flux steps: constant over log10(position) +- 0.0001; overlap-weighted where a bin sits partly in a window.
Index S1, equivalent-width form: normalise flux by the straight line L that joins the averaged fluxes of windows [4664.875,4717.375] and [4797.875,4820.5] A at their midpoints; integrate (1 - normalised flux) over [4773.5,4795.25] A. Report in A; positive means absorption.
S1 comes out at 0.2 A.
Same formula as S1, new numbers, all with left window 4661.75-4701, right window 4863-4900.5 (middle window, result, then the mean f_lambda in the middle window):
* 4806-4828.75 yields -1.22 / 36.6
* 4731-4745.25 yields -0.40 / 36.3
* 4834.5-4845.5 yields -0.91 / 37.5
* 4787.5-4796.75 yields -0.15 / 35.5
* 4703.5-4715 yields 0.45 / 34.1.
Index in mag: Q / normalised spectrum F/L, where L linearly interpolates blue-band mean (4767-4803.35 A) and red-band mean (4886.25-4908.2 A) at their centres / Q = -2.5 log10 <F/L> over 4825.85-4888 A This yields 0.03 mag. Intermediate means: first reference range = 36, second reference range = 35.8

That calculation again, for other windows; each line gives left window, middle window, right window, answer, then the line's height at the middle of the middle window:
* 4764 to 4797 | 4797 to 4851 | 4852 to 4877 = -0.07 mag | 34.3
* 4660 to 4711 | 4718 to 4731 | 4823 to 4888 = -0.05 mag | 35.2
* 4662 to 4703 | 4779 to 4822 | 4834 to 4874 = -0.04 mag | 34.8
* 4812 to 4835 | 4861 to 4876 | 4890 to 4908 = 0.14 mag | 36.4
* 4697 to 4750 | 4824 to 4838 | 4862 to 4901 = -0.06 mag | 34.7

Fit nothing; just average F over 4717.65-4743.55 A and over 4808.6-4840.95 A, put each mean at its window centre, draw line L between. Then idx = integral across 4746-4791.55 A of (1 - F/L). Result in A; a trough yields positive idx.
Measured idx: 0.7 A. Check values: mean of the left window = 36.6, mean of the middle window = 36.1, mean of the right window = 36.7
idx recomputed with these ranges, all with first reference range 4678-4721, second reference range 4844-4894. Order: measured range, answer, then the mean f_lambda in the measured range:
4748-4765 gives -0.6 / 36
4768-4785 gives -1.0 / 36.7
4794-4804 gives -0.5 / 36.1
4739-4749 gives -1.1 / 38.6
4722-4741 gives -0.5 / 36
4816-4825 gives -0.7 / 36.7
